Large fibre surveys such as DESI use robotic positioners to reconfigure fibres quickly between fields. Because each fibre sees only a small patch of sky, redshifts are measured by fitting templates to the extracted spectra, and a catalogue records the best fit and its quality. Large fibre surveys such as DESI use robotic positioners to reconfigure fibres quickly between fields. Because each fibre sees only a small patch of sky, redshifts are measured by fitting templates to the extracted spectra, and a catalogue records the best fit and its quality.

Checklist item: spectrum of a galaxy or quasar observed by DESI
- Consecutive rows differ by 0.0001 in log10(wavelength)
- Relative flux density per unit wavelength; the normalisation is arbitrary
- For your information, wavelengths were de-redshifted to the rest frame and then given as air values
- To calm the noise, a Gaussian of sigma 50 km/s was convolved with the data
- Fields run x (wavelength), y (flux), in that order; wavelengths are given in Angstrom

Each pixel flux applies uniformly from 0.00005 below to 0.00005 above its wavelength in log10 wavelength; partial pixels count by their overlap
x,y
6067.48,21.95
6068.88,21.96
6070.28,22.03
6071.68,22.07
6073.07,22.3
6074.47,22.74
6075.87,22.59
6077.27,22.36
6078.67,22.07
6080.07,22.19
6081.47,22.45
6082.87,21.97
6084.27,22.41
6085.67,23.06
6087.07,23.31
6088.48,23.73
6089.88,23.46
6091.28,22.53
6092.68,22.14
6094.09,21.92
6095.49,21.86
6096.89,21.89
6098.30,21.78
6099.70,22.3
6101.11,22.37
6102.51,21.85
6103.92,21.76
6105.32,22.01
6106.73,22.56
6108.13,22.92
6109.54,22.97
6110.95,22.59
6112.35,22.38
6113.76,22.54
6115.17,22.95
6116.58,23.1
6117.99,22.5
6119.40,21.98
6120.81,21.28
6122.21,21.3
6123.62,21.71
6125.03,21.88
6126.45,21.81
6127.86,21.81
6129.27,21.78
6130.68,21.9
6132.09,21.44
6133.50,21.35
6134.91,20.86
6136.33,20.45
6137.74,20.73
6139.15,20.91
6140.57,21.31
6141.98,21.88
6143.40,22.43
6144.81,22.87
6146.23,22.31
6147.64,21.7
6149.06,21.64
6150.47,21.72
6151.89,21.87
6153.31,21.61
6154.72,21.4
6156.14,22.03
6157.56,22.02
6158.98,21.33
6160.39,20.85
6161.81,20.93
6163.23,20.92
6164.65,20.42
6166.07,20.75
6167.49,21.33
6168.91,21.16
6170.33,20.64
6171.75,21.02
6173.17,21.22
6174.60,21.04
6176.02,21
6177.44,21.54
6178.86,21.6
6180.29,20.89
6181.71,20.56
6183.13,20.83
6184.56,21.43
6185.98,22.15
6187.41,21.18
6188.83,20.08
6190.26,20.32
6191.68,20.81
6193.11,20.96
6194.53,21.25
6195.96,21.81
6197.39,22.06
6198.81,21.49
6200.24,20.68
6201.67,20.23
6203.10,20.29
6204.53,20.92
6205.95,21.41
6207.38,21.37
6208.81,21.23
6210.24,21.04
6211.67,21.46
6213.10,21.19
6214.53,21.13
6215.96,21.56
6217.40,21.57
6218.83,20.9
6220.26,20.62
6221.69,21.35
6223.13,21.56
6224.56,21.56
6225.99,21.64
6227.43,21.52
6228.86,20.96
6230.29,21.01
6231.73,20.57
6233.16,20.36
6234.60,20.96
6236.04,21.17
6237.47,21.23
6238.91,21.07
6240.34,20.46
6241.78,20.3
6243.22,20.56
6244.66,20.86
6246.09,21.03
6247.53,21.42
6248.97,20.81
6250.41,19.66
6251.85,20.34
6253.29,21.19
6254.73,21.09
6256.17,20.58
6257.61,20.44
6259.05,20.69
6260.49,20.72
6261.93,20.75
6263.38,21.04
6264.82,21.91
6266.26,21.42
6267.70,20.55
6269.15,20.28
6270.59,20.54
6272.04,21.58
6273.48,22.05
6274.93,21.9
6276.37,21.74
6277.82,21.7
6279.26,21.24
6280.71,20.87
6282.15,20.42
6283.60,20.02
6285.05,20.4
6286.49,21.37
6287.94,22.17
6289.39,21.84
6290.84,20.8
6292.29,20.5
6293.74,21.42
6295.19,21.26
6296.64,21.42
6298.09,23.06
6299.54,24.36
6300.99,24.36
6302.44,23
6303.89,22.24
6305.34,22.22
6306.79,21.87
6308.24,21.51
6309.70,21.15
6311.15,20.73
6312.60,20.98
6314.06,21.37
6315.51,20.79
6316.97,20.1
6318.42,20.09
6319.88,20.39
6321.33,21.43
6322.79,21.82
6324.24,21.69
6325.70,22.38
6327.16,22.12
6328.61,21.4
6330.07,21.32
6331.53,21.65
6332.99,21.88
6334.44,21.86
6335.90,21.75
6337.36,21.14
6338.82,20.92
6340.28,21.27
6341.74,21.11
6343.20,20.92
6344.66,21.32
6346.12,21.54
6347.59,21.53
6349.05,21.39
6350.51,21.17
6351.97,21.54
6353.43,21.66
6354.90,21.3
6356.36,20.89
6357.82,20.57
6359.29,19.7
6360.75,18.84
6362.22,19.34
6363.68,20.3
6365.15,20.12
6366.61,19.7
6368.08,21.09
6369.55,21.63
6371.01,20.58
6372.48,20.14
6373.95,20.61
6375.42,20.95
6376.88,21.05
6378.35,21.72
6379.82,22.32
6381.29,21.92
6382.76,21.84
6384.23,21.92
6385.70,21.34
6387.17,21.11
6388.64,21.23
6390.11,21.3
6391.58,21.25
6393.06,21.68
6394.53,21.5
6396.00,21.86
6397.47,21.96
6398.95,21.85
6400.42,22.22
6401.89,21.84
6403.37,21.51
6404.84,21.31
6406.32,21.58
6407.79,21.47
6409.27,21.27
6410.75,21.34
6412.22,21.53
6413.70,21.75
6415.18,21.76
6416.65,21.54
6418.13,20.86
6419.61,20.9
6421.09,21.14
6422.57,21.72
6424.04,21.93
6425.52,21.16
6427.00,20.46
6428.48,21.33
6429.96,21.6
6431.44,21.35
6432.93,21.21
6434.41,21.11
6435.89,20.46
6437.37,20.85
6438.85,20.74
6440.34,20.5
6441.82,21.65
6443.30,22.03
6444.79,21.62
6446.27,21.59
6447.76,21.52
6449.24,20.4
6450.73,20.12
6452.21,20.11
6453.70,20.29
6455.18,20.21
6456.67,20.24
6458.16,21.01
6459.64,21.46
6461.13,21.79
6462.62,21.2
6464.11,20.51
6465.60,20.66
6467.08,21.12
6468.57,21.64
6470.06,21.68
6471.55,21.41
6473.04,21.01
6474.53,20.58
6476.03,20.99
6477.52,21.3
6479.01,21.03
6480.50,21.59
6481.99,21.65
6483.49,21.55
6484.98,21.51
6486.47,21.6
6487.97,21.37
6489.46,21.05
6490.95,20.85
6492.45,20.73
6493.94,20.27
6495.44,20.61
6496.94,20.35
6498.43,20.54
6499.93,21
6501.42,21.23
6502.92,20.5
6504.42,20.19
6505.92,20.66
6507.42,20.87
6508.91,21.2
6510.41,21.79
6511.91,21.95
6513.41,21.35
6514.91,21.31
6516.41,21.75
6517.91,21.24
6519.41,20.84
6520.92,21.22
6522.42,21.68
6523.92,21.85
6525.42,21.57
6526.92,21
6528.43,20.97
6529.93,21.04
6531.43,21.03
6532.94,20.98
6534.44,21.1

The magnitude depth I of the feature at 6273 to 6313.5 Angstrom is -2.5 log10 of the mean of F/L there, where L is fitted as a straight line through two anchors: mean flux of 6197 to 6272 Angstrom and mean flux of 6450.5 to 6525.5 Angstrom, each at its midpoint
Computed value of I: -0.03 mag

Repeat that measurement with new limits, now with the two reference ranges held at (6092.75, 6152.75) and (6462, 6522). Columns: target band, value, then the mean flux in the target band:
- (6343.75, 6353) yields 0.00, 21.4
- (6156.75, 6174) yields 0.04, 21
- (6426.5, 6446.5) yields 0.00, 21.2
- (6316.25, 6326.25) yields 0.02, 21.1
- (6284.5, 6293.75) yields 0.02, 21.2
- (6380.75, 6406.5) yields -0.02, 21.6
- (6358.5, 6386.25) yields 0.03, 20.8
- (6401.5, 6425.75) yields -0.01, 21.4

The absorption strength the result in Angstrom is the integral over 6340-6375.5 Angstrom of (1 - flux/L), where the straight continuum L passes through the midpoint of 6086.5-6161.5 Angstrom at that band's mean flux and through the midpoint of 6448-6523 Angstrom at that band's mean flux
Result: 1.0 Angstrom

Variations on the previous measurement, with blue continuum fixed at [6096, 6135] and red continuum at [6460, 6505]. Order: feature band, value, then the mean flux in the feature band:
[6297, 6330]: -0.4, 21.8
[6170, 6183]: 0.5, 21.1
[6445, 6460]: 0.3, 20.7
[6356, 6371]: 0.8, 20.2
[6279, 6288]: 0.3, 20.8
